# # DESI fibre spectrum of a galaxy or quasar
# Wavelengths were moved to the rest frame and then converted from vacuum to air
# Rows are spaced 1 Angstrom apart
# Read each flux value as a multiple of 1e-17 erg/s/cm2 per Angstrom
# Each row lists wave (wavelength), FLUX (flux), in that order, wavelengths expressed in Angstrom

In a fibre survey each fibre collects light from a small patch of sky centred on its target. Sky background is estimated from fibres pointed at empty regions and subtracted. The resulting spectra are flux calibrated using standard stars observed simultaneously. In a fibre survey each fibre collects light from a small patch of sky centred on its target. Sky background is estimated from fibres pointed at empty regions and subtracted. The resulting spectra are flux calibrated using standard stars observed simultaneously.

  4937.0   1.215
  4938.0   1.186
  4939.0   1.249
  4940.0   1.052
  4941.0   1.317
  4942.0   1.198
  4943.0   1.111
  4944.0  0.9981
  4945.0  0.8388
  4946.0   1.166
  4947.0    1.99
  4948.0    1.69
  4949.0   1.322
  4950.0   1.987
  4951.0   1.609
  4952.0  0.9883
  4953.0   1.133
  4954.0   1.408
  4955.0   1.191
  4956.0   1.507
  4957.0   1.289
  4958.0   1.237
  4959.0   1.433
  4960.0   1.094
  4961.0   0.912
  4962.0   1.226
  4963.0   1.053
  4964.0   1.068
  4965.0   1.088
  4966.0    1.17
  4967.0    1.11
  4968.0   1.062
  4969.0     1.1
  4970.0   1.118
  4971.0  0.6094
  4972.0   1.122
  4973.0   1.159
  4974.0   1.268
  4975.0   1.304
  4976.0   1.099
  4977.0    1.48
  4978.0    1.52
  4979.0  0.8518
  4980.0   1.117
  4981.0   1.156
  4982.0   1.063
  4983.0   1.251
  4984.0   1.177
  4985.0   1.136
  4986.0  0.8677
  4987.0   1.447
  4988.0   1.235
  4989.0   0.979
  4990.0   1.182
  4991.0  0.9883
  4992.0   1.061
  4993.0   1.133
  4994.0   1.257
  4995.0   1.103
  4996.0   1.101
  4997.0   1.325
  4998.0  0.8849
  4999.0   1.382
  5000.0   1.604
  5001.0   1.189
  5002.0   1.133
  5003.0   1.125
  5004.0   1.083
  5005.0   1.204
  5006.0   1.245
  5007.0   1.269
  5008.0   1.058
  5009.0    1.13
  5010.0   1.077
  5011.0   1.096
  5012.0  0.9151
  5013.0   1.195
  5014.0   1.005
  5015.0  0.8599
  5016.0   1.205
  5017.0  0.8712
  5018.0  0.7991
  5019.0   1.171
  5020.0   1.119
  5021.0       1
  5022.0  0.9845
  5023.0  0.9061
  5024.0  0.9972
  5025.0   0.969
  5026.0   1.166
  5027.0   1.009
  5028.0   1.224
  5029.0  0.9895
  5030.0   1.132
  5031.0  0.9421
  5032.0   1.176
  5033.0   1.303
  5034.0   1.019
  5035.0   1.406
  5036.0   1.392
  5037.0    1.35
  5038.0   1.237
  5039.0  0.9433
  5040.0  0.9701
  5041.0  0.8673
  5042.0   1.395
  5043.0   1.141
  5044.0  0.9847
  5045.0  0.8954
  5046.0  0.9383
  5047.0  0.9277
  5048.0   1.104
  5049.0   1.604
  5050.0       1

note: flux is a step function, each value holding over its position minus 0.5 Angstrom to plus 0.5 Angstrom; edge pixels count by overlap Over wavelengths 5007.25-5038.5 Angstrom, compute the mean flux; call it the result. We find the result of 1.09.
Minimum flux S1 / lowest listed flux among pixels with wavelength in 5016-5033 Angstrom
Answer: 0.7991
